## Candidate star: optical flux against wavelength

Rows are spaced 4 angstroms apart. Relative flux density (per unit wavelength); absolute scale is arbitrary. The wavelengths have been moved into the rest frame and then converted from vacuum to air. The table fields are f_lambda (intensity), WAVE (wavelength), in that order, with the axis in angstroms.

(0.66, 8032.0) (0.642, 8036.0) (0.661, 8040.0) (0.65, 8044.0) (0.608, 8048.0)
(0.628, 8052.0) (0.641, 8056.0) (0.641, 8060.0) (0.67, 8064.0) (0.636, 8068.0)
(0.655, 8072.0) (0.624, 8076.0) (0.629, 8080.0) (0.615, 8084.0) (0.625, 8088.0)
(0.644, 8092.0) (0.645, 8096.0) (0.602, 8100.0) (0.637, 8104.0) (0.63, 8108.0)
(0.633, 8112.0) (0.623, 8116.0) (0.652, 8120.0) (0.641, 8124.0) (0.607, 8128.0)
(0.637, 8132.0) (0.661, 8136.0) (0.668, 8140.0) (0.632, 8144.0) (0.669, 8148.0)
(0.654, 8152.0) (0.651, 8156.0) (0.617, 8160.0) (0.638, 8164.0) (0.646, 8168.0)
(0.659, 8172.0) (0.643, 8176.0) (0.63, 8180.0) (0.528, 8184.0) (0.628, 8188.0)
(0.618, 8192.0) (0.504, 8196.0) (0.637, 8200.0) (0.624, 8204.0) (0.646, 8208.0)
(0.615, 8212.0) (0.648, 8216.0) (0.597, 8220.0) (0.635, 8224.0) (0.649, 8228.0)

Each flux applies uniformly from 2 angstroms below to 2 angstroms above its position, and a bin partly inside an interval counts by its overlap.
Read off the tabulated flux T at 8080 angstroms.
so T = 0.629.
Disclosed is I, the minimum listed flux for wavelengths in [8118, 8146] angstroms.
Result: 0.607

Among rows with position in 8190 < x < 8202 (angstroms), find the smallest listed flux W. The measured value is 0.504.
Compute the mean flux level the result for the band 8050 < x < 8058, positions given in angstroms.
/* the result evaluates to 0.635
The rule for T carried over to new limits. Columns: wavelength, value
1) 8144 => 0.632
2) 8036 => 0.642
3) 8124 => 0.641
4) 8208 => 0.646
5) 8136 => 0.661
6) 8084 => 0.615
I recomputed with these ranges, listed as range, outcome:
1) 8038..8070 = 0.608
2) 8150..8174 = 0.617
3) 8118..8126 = 0.641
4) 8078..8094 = 0.615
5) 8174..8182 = 0.63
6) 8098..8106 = 0.602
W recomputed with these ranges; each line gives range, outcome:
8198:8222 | 0.597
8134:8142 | 0.661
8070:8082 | 0.624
